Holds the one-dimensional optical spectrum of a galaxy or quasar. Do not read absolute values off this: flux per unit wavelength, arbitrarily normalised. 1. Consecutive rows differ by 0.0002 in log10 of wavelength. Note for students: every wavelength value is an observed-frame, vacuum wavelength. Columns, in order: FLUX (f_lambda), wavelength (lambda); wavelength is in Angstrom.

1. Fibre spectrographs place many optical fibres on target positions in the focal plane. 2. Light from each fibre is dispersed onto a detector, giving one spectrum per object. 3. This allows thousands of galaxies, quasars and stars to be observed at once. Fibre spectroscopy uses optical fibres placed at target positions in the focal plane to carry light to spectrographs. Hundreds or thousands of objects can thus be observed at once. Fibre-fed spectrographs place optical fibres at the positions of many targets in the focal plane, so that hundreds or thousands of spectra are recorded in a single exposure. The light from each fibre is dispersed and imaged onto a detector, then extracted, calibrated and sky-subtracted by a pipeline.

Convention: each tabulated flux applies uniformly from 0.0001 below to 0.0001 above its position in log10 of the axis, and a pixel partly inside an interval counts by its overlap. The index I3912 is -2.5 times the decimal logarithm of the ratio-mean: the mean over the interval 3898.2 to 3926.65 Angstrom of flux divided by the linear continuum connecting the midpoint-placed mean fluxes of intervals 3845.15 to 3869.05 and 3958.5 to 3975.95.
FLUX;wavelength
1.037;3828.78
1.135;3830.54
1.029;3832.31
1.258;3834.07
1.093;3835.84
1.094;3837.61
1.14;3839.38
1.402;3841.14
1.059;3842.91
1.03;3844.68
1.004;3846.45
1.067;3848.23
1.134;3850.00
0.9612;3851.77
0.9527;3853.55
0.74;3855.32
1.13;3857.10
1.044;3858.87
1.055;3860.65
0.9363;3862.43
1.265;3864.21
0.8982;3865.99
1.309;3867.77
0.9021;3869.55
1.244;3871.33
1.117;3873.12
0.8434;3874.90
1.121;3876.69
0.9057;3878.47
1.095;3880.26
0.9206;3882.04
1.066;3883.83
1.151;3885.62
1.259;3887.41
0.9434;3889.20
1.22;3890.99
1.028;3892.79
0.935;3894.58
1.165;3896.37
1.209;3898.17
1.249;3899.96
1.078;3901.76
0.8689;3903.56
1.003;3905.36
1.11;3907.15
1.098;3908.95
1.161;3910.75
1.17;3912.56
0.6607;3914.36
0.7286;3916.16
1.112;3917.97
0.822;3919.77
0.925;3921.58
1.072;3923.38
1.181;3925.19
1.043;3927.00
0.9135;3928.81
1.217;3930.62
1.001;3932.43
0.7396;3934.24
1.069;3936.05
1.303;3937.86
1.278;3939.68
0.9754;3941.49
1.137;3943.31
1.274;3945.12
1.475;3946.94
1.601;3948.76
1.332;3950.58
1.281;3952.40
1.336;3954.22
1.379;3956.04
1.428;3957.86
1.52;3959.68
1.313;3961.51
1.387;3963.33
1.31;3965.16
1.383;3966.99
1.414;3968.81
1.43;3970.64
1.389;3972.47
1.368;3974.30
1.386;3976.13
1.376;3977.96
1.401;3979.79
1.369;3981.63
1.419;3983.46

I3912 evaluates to 0.19 mag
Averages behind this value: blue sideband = 1.04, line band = 1.02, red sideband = 1.39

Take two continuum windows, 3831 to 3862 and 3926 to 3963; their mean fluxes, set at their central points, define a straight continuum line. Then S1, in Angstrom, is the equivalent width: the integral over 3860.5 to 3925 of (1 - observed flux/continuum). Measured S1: 5.5 Angstrom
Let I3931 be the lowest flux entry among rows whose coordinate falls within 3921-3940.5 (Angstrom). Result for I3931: 0.7396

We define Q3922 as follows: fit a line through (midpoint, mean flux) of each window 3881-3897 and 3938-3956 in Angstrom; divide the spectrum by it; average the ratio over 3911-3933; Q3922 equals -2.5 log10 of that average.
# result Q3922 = 0.21 mag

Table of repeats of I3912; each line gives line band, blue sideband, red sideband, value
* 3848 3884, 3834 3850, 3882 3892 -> 0.08 mag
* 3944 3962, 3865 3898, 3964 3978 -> -0.06 mag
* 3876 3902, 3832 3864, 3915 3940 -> -0.05 mag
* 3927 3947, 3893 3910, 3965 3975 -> 0.12 mag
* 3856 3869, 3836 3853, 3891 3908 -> 0.01 mag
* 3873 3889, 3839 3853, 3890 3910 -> 0.04 mag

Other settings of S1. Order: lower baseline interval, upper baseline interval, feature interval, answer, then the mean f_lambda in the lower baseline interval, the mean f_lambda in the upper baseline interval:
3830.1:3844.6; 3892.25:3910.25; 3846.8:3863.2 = 1.8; 1.14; 1.08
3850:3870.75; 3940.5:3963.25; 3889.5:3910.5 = 1.4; 1.03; 1.34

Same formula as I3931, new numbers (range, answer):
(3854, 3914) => 0.74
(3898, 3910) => 0.8689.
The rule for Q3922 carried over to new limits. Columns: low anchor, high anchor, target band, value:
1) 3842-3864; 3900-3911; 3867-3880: -0.03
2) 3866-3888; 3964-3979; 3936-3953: 0.01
